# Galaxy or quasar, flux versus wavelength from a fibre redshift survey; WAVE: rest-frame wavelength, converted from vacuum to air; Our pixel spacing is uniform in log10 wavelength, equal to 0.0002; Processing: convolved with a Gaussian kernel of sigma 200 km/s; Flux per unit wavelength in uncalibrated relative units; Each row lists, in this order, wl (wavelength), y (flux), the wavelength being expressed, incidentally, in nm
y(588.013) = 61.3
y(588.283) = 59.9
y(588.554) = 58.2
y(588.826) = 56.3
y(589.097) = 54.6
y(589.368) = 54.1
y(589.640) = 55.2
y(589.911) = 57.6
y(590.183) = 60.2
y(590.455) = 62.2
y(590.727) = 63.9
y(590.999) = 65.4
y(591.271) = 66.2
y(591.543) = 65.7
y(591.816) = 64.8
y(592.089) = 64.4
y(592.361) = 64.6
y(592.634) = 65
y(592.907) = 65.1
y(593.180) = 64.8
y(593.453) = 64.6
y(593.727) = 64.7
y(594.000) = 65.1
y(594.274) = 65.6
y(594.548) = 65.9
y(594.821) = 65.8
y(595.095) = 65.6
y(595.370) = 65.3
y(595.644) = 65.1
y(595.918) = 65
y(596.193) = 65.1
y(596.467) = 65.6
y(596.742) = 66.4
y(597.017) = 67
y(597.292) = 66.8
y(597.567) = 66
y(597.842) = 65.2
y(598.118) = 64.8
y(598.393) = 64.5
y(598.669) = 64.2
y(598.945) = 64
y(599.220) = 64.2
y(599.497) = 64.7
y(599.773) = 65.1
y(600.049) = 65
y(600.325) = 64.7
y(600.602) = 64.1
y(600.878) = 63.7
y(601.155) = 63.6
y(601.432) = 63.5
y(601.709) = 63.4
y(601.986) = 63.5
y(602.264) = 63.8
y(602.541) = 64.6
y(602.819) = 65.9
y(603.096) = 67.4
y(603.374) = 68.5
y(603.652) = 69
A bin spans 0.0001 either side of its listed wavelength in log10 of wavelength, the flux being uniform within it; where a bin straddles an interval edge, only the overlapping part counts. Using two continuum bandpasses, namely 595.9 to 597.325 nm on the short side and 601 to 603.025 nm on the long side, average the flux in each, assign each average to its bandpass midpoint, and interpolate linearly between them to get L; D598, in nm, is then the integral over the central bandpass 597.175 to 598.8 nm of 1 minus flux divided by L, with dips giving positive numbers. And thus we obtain 0.01 nm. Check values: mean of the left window 66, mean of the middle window 65.2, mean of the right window 64.1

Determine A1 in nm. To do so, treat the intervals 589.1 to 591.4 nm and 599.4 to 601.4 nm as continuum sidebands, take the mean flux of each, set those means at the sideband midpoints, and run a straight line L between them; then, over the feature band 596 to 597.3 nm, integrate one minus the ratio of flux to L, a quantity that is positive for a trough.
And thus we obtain -0.07 nm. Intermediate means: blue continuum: 60.2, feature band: 66.1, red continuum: 64.4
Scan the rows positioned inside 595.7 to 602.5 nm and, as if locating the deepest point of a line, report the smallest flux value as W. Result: 63.4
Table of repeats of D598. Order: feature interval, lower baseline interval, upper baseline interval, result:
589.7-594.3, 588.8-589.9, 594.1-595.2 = -0.27 nm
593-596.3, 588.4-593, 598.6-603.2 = -0.14 nm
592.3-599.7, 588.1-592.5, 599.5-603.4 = -0.29 nm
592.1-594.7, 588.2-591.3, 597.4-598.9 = -0.14 nm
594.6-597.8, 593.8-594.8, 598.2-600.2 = -0.03 nm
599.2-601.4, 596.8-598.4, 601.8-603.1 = 0.03 nm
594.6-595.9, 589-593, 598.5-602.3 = -0.05 nm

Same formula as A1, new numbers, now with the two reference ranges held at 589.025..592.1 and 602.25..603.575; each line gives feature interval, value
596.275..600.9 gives -0.037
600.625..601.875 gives 0.040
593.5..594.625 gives -0.046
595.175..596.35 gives -0.033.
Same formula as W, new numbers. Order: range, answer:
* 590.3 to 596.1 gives 62.2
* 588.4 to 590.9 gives 54.1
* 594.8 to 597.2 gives 65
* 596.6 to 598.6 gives 64.5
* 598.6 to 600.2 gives 64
